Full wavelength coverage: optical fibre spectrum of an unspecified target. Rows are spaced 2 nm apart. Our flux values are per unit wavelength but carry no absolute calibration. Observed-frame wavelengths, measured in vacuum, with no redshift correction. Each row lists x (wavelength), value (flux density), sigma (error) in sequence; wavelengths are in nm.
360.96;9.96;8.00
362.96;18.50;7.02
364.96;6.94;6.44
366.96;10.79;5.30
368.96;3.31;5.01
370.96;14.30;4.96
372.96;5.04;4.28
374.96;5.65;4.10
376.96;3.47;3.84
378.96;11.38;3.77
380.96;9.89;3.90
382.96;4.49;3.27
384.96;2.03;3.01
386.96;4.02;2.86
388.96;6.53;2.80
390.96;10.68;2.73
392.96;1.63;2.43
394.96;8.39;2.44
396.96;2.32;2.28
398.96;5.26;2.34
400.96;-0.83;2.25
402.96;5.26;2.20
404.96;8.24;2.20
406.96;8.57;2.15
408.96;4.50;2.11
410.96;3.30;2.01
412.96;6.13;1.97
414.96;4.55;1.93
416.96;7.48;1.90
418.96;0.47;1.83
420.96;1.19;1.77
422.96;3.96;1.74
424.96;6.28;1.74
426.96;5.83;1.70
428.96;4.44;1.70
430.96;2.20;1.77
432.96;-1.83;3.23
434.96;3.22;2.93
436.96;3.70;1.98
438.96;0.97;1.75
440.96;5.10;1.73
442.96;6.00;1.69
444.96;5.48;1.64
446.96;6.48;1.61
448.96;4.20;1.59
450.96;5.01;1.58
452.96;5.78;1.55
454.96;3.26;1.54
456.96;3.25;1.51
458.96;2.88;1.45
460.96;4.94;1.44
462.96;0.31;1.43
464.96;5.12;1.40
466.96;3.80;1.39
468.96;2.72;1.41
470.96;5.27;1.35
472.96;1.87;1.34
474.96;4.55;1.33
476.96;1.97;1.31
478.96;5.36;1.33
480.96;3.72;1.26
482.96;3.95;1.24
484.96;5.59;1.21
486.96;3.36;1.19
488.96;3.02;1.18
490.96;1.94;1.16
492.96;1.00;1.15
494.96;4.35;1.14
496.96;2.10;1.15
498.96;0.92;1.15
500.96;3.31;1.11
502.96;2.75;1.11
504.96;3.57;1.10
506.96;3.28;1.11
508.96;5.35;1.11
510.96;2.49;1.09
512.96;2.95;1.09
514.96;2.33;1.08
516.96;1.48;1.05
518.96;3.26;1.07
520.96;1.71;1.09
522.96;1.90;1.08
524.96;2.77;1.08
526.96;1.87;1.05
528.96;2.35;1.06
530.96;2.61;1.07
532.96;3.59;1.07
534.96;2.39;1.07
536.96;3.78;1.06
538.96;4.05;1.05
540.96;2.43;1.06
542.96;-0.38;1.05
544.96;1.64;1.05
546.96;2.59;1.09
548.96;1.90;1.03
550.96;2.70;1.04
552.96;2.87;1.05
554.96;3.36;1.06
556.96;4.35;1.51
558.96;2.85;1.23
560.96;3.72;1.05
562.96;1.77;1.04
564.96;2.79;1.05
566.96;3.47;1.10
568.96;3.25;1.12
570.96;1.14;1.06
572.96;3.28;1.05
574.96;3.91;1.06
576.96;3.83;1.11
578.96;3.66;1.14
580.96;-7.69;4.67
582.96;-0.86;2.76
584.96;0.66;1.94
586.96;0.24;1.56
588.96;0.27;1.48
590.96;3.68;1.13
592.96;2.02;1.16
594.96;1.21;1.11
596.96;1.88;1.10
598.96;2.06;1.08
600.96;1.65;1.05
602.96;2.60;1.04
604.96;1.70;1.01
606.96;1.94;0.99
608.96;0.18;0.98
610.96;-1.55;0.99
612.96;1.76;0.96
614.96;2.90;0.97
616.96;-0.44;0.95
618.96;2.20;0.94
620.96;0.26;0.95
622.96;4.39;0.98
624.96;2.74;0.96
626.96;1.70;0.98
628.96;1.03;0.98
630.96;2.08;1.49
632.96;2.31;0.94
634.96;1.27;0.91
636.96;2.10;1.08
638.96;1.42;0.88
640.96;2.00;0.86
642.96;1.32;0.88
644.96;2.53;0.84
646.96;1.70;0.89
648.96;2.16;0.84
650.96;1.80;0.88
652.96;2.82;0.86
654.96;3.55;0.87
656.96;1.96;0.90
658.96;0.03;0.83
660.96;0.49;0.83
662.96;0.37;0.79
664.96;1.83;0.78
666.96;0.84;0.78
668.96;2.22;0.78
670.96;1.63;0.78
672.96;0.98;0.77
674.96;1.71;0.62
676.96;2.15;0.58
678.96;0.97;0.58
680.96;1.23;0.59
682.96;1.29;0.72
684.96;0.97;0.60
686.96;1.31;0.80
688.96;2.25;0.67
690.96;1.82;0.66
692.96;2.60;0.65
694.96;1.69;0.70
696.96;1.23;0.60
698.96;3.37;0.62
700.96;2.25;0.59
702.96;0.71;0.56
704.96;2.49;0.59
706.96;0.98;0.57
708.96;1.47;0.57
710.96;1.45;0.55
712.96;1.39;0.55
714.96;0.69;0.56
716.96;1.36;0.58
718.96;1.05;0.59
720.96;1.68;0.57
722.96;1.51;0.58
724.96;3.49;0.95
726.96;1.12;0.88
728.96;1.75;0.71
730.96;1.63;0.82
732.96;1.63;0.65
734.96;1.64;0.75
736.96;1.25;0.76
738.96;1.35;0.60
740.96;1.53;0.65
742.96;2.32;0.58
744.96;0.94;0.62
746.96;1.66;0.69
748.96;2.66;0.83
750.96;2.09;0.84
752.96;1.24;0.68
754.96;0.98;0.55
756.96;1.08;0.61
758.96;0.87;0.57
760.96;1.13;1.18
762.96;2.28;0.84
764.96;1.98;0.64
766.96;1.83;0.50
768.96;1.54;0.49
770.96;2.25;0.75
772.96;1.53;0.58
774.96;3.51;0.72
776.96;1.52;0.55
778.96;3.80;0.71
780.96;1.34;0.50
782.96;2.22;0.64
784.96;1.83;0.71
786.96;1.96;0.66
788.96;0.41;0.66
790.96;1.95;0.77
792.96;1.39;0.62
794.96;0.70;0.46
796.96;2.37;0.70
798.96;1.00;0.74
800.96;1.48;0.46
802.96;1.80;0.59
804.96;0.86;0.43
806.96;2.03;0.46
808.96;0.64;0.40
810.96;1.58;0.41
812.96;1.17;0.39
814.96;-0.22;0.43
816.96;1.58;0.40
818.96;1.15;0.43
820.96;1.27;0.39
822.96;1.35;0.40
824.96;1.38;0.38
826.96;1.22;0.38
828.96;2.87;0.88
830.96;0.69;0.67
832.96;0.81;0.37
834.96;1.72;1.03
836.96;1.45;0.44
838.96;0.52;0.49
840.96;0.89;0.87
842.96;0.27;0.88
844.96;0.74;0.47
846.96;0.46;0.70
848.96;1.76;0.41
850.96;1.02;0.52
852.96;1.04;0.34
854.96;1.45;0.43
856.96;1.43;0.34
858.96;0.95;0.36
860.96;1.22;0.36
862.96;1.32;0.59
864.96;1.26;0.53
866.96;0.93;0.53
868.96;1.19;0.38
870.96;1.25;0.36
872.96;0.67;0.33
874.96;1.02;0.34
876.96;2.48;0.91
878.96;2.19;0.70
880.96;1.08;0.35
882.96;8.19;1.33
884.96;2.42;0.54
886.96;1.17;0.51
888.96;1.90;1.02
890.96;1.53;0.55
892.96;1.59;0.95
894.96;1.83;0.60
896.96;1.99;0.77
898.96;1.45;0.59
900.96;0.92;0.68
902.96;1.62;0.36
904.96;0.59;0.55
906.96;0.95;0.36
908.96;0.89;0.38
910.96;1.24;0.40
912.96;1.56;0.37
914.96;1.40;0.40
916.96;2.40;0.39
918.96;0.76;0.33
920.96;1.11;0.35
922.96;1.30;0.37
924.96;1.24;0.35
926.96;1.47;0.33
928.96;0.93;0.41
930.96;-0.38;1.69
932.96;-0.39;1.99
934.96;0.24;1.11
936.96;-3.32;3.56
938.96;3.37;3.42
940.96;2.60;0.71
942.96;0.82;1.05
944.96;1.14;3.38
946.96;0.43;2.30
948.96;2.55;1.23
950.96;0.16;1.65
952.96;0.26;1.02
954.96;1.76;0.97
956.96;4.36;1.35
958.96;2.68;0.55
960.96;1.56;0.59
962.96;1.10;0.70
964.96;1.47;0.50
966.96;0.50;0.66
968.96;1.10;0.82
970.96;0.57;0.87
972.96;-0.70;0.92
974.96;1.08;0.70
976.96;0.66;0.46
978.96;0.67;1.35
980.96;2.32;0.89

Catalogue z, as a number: 1.37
